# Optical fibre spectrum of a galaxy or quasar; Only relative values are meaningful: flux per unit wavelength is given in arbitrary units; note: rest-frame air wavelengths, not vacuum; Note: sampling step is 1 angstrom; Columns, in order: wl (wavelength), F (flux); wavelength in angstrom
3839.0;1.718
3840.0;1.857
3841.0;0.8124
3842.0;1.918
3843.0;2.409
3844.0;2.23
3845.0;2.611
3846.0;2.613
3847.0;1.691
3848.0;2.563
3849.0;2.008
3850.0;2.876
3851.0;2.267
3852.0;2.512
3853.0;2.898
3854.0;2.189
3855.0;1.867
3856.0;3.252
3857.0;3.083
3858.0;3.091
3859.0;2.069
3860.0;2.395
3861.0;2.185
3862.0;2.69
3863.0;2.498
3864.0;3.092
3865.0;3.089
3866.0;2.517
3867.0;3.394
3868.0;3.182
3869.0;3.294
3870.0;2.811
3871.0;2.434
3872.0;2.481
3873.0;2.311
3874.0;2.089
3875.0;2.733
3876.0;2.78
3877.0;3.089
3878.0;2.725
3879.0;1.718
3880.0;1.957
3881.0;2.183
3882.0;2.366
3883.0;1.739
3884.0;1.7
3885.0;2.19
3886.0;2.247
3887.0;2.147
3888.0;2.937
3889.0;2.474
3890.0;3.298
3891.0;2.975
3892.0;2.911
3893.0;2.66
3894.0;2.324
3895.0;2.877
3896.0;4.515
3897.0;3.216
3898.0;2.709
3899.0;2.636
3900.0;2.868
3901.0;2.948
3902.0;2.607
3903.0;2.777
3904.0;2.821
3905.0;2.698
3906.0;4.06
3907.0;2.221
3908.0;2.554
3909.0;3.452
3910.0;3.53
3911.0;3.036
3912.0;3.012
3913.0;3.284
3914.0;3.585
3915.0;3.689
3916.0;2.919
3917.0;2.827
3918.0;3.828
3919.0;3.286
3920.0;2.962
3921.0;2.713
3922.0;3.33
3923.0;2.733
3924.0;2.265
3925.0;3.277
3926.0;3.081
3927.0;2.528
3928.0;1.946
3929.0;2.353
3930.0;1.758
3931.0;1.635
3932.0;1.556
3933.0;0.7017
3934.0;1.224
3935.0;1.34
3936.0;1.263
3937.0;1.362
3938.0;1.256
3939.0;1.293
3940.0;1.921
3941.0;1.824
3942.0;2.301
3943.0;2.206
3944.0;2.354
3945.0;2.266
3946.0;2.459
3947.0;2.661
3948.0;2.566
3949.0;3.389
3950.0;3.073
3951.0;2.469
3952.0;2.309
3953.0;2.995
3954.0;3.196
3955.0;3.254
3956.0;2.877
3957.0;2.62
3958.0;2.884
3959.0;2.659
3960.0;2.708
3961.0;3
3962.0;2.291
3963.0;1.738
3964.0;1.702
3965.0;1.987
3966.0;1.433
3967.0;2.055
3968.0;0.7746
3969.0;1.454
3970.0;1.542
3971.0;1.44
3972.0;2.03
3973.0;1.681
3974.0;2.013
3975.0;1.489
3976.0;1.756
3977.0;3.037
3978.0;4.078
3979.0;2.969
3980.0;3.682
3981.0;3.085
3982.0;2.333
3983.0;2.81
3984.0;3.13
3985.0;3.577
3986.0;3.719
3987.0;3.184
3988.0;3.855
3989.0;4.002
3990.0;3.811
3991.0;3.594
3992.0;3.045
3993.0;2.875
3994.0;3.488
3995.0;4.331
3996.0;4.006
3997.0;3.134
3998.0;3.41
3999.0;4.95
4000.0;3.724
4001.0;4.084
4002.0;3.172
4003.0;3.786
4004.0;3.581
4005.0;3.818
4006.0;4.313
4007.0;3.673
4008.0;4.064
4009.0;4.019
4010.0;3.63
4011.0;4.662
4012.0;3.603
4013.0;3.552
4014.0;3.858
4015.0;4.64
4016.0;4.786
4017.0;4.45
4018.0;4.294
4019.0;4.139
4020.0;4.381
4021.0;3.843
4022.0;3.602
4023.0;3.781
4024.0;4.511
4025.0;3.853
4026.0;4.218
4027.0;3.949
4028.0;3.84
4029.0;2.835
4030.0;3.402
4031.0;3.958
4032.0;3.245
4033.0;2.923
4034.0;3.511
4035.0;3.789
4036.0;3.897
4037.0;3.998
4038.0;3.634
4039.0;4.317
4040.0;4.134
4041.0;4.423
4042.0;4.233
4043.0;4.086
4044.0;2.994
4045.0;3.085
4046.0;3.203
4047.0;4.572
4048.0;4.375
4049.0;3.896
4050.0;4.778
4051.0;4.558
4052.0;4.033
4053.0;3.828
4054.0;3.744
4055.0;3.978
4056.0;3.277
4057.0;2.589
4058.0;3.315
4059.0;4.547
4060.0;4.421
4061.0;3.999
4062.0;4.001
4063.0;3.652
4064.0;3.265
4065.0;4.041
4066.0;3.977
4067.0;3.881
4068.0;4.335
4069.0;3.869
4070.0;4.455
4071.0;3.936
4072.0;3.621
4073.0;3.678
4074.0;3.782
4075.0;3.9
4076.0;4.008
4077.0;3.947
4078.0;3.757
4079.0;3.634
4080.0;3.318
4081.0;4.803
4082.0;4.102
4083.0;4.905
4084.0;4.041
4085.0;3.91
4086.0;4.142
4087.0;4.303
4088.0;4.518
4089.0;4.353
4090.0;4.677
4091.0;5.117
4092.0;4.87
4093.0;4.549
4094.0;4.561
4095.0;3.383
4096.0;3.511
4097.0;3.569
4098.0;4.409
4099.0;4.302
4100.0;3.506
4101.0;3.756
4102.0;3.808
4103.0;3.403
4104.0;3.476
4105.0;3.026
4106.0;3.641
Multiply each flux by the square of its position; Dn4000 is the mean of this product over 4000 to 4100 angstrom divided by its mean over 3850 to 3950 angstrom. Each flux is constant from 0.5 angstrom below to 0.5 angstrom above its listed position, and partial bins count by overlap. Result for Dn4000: 1.7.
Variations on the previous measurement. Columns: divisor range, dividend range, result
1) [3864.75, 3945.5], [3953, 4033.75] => 1.33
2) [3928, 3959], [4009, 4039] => 1.86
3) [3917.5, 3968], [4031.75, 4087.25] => 1.78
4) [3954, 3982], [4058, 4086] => 1.81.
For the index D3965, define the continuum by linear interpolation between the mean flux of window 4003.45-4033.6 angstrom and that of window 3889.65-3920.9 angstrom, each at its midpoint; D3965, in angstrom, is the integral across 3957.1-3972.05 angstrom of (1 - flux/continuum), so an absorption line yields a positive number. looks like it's 6.42 angstrom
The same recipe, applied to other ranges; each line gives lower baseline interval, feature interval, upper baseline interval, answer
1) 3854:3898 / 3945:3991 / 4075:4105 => 8.9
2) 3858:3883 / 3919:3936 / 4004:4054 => 4.7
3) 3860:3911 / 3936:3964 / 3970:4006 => 5.8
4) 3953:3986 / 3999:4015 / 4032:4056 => -3.7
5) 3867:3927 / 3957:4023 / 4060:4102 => 5.0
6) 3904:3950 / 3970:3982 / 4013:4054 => 2.8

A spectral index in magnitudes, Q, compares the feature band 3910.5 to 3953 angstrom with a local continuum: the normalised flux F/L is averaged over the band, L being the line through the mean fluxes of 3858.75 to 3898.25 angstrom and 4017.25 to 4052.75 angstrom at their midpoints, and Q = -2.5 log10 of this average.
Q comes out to 0.244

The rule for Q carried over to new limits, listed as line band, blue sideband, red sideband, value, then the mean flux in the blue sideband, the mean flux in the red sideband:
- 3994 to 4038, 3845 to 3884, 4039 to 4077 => -0.08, 2.54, 3.91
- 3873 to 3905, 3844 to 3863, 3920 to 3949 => -0.13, 2.49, 2.12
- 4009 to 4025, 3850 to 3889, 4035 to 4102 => -0.14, 2.54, 4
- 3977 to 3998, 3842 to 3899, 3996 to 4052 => 0.05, 2.59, 3.91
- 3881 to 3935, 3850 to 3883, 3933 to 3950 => -0.20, 2.59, 1.97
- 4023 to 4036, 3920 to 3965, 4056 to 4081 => -0.10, 2.31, 3.84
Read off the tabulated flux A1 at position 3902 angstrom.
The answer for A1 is 2.607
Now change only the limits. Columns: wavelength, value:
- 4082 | 4.102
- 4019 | 4.139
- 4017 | 4.45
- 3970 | 1.542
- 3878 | 2.725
